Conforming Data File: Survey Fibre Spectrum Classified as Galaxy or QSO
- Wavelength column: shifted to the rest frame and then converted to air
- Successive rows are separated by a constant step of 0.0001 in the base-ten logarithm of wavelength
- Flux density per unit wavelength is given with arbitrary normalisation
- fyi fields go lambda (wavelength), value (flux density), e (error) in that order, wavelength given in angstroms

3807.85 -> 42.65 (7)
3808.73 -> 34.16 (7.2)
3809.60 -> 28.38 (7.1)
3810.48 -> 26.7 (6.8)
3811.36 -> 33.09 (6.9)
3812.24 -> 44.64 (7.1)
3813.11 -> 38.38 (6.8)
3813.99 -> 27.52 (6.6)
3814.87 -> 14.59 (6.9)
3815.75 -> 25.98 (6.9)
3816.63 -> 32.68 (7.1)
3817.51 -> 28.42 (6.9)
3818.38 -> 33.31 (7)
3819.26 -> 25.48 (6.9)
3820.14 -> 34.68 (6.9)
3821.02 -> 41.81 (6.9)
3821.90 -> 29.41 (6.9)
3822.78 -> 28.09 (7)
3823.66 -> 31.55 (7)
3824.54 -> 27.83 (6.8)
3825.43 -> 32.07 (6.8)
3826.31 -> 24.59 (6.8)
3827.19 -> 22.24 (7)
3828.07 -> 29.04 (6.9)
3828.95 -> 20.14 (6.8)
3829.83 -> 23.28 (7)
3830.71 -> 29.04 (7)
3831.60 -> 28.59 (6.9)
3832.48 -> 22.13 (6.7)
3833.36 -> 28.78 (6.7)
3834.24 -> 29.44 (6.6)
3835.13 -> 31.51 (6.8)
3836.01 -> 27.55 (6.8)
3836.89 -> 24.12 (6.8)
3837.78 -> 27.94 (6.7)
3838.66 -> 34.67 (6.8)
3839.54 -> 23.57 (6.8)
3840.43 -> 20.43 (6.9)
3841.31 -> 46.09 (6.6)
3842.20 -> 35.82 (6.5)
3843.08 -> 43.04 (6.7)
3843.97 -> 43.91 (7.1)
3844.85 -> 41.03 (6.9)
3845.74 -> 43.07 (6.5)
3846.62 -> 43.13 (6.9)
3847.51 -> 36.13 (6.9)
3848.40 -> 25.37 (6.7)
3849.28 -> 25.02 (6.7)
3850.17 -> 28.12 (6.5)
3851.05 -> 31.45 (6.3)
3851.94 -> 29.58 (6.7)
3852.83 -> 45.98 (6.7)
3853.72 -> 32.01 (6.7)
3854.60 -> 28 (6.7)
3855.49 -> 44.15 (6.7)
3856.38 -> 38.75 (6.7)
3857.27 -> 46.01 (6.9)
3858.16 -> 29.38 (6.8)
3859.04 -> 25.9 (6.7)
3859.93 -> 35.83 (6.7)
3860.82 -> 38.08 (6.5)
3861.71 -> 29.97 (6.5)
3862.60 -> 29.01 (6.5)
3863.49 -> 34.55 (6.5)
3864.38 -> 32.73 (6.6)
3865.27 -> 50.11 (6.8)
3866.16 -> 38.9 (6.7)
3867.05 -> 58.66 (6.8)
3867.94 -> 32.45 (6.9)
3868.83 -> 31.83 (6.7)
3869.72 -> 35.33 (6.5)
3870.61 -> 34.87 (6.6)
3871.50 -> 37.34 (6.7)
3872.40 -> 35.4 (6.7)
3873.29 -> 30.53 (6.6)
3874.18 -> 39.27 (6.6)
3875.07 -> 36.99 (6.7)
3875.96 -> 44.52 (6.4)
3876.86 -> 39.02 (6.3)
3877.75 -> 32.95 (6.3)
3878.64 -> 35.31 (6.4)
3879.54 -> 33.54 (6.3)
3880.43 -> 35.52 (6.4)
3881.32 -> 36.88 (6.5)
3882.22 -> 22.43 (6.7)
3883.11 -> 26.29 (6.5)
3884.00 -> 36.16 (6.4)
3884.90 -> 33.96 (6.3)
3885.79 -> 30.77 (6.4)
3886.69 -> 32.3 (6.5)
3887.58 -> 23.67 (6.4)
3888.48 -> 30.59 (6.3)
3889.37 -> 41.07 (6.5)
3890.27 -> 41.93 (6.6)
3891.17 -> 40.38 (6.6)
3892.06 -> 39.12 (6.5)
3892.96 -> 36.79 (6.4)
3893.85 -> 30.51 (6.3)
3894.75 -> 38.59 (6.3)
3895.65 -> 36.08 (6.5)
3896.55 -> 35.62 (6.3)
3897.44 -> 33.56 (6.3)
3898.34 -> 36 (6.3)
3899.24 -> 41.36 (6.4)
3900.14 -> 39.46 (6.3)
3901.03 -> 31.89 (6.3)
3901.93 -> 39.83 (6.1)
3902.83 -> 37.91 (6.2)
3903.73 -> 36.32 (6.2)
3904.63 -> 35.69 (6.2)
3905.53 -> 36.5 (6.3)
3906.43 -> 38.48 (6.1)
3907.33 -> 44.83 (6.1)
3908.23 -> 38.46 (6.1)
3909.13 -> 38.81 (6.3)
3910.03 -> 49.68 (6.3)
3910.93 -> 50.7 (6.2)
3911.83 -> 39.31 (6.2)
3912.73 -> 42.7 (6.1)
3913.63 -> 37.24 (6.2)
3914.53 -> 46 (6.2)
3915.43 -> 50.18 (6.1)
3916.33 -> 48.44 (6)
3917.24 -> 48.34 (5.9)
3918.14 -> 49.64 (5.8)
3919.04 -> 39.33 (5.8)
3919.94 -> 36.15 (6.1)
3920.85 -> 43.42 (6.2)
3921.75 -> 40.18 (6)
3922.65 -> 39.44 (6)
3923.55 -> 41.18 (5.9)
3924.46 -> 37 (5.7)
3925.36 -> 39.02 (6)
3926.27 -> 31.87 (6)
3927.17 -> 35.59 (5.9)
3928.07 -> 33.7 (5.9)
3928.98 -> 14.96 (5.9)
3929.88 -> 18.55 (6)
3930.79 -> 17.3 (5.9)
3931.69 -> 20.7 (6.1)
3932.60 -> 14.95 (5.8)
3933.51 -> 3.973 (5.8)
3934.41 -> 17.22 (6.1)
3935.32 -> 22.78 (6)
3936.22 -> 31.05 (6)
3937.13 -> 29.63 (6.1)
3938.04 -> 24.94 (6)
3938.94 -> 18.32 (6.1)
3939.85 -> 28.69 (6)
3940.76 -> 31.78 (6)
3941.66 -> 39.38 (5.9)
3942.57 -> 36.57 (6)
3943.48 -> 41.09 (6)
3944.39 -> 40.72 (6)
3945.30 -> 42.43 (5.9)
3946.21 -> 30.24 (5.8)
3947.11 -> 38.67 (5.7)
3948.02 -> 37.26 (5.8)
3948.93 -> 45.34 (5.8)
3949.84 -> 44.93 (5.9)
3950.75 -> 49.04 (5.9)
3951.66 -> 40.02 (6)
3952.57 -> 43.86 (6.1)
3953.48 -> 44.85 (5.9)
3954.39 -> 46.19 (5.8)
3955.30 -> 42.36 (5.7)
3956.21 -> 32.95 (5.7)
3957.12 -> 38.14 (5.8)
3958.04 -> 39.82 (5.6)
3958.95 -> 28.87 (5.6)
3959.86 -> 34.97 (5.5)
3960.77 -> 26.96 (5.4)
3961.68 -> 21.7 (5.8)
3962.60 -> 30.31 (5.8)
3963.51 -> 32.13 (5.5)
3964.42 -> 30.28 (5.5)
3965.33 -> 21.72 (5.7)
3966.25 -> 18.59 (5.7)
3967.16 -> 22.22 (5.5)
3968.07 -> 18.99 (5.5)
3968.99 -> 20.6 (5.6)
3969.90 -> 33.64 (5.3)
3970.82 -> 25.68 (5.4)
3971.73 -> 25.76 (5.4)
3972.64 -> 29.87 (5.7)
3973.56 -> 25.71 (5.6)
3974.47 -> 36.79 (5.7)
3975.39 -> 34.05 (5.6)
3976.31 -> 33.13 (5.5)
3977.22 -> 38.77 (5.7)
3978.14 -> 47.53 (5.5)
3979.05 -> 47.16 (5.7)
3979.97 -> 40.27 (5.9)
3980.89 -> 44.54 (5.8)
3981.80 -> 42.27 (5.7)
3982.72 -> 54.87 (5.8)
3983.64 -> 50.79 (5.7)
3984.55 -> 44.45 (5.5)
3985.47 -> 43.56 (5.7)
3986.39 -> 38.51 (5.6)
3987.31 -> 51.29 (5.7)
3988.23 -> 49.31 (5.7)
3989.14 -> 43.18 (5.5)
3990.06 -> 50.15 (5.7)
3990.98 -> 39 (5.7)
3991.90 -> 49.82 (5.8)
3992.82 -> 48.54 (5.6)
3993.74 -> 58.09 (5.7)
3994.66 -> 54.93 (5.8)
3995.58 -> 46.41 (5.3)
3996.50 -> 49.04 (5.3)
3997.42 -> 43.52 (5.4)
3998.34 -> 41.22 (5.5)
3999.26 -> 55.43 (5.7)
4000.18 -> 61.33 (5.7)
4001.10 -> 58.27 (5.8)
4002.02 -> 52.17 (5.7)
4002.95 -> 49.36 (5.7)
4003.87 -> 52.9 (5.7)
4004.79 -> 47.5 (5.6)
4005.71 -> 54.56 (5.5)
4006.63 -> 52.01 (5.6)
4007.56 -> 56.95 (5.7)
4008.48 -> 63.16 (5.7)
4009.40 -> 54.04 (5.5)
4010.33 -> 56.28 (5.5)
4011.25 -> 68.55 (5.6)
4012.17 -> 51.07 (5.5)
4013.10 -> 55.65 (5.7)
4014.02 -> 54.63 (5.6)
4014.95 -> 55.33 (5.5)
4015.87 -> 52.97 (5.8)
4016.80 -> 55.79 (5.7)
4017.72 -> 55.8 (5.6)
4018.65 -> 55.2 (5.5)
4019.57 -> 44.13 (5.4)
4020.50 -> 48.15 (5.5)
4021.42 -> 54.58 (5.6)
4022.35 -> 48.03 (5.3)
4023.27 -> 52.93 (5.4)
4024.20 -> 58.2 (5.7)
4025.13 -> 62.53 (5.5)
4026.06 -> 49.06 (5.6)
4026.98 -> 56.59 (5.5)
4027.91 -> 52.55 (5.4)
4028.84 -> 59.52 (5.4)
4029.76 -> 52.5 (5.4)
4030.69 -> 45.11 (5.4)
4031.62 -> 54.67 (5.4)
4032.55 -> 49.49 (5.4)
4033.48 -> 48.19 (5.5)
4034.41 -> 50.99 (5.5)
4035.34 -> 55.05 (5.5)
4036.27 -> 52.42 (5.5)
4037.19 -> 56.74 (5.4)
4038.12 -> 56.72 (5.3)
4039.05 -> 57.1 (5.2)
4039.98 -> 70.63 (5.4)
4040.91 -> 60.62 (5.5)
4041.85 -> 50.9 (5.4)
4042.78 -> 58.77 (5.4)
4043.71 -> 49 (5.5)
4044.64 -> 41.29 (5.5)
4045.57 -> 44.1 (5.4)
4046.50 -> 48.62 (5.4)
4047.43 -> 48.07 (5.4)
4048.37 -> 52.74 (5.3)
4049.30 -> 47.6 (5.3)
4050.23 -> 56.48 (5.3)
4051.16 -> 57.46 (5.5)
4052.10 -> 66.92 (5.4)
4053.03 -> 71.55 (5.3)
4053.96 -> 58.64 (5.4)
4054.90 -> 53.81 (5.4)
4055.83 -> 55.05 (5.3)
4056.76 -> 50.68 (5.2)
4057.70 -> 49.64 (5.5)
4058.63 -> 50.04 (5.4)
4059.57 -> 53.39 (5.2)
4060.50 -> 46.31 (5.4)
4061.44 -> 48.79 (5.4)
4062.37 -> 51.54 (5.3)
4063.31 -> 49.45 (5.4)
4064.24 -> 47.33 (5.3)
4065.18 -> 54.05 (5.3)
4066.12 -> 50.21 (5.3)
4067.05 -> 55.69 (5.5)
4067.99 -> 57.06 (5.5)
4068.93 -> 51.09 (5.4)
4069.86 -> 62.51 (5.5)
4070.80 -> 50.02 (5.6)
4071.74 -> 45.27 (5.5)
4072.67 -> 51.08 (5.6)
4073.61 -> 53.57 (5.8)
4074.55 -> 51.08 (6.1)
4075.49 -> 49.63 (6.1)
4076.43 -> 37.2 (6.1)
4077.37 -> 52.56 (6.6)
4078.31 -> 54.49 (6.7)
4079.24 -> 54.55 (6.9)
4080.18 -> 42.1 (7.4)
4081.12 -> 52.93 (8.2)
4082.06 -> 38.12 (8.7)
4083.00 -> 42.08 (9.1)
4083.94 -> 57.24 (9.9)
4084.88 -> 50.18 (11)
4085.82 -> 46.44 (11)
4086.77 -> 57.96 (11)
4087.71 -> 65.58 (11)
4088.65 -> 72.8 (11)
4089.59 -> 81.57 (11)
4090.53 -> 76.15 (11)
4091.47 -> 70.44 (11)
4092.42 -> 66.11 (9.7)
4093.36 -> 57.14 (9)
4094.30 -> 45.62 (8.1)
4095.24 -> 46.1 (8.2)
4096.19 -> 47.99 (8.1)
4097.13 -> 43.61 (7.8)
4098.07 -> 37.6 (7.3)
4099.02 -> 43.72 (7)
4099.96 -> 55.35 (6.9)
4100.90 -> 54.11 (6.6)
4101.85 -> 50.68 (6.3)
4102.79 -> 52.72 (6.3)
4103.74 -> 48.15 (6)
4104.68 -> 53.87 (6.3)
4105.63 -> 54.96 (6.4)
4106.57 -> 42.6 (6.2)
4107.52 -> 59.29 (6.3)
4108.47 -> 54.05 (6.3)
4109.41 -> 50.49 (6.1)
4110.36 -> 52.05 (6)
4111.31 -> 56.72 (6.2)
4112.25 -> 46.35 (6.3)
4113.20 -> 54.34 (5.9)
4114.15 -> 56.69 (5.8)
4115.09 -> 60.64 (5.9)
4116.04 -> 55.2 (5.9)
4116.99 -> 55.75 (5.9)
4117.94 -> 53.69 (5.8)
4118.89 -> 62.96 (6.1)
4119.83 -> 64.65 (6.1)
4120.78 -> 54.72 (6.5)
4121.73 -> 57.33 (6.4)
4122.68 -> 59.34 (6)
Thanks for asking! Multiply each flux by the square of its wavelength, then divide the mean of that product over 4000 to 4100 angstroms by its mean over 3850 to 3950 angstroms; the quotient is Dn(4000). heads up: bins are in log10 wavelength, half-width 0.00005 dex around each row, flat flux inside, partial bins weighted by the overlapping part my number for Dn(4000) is 1.6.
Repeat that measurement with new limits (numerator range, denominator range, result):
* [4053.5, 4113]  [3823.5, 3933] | 1.67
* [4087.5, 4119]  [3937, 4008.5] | 1.46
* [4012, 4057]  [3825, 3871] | 1.79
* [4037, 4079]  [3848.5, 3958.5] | 1.60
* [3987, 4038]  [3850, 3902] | 1.59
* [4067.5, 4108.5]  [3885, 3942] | 1.66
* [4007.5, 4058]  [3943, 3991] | 1.51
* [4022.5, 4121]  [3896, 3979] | 1.66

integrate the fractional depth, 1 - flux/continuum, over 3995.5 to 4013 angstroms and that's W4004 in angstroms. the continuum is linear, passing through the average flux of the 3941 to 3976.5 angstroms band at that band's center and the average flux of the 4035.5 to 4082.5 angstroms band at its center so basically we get -4.6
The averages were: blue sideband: 34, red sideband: 52.5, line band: 53.6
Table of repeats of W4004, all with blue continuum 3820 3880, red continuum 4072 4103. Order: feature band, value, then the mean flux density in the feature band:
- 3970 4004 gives 0.3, 44.6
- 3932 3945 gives 4.3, 27.3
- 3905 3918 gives -1.7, 43.6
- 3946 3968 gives 3.9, 34.8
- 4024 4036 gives -1.2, 53.3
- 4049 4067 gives -1.0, 53.7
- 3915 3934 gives 2.9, 33.4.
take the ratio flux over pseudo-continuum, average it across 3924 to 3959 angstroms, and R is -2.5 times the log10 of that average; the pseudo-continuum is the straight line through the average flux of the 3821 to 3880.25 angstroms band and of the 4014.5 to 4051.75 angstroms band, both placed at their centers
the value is 0.31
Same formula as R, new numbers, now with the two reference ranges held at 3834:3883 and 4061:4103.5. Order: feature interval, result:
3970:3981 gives 0.24 mag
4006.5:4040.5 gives -0.14 mag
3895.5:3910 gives 0.02 mag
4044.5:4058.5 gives -0.07 mag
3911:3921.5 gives -0.11 mag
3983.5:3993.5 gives -0.02 mag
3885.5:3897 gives 0.07 mag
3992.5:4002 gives -0.13 mag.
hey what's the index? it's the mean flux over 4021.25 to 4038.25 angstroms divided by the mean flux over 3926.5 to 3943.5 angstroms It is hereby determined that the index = 2.13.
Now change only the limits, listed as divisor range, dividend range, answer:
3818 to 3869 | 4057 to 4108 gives 1.60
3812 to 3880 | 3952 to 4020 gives 1.31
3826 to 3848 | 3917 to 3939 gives 0.96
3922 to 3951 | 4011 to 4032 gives 1.73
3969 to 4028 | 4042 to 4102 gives 1.10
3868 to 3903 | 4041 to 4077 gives 1.48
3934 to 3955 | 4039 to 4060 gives 1.51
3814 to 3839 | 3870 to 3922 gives 1.35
